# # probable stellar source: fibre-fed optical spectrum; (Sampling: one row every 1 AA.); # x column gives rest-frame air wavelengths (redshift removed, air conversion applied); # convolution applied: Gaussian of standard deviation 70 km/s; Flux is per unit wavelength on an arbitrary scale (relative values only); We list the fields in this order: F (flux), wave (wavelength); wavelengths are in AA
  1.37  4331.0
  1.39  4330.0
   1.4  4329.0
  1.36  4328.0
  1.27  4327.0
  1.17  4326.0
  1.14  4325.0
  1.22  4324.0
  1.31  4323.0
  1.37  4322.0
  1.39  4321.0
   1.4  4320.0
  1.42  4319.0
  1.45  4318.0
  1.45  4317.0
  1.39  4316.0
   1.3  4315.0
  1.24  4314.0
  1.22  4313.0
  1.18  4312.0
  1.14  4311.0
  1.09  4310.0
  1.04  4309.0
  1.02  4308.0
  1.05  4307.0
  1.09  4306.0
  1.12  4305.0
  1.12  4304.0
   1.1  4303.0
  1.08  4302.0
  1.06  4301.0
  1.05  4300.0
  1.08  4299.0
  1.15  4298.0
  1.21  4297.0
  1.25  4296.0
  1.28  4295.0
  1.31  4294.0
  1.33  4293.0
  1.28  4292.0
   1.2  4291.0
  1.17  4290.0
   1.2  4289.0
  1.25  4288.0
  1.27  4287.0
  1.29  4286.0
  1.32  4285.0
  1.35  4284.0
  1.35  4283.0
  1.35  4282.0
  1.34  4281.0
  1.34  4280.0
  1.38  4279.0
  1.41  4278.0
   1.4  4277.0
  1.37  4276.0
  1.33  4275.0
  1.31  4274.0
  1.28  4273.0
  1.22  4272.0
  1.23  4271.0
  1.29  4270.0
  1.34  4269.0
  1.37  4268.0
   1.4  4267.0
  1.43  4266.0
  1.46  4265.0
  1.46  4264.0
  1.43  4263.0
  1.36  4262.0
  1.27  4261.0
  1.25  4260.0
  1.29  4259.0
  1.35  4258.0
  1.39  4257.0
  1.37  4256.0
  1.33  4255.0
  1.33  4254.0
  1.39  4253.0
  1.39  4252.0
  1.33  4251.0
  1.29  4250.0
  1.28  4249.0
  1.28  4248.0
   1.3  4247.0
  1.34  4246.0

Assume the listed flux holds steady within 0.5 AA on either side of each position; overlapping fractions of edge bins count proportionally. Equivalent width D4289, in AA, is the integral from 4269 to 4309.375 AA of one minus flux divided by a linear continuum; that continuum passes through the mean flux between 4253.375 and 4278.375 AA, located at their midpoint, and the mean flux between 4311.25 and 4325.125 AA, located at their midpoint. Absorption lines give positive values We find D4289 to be 3.09 AA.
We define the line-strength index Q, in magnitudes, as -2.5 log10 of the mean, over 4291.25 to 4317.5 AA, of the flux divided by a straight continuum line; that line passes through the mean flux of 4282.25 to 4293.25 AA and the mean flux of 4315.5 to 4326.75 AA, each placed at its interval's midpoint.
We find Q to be 0.11 mag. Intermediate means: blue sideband 1.27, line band 1.18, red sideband 1.34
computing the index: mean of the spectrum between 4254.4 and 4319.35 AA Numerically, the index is 1.27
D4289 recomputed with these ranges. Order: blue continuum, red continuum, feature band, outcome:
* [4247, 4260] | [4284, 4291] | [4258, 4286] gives -1.2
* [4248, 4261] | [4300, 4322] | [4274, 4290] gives -0.7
